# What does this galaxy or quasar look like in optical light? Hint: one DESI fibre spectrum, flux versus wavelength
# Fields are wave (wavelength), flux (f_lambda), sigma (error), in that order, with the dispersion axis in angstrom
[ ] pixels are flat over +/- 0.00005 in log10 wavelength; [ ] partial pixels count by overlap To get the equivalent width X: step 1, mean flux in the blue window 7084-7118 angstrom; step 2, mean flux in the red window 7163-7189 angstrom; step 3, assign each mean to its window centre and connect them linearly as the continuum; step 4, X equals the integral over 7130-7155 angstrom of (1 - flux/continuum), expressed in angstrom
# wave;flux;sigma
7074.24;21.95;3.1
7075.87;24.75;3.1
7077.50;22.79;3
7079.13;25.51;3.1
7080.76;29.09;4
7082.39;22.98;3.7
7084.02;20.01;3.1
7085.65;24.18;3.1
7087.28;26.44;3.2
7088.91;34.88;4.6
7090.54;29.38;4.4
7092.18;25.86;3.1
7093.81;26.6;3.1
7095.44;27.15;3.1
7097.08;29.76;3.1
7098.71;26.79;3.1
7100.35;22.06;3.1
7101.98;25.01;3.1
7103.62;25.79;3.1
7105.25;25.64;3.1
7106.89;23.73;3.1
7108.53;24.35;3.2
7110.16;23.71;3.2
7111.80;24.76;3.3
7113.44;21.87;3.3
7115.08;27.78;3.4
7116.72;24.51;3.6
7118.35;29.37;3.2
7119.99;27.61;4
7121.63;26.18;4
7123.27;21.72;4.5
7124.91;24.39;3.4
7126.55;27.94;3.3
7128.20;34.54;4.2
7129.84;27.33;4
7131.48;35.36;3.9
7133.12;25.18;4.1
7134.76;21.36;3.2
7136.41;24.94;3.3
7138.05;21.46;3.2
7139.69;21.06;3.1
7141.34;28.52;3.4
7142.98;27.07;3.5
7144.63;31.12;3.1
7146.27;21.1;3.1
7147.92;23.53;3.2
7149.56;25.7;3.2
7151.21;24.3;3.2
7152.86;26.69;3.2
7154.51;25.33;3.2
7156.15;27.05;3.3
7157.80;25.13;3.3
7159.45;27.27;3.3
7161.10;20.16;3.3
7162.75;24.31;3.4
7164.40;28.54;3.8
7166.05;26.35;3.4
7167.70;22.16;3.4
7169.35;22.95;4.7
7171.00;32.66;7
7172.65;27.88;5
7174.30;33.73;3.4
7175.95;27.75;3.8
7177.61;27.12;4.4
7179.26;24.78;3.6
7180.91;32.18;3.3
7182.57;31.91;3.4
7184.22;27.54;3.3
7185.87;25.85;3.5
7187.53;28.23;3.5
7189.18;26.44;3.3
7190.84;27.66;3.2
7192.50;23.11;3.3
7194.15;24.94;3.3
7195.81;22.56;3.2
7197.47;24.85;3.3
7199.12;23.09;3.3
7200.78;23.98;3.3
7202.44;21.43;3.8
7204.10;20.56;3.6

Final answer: 1.32 angstrom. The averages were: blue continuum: 25.9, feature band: 25.6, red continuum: 27.9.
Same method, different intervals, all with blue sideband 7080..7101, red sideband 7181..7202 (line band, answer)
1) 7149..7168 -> 0.6 angstrom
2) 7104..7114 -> 0.9 angstrom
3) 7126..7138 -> -0.6 angstrom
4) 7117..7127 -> 0.1 angstrom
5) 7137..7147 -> 0.5 angstrom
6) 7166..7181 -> -0.9 angstrom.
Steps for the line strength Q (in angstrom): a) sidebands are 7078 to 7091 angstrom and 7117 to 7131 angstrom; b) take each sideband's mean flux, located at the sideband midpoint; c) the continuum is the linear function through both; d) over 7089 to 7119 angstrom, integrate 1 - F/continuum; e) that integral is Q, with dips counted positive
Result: 1.0 angstrom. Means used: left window 26.4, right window 27.5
